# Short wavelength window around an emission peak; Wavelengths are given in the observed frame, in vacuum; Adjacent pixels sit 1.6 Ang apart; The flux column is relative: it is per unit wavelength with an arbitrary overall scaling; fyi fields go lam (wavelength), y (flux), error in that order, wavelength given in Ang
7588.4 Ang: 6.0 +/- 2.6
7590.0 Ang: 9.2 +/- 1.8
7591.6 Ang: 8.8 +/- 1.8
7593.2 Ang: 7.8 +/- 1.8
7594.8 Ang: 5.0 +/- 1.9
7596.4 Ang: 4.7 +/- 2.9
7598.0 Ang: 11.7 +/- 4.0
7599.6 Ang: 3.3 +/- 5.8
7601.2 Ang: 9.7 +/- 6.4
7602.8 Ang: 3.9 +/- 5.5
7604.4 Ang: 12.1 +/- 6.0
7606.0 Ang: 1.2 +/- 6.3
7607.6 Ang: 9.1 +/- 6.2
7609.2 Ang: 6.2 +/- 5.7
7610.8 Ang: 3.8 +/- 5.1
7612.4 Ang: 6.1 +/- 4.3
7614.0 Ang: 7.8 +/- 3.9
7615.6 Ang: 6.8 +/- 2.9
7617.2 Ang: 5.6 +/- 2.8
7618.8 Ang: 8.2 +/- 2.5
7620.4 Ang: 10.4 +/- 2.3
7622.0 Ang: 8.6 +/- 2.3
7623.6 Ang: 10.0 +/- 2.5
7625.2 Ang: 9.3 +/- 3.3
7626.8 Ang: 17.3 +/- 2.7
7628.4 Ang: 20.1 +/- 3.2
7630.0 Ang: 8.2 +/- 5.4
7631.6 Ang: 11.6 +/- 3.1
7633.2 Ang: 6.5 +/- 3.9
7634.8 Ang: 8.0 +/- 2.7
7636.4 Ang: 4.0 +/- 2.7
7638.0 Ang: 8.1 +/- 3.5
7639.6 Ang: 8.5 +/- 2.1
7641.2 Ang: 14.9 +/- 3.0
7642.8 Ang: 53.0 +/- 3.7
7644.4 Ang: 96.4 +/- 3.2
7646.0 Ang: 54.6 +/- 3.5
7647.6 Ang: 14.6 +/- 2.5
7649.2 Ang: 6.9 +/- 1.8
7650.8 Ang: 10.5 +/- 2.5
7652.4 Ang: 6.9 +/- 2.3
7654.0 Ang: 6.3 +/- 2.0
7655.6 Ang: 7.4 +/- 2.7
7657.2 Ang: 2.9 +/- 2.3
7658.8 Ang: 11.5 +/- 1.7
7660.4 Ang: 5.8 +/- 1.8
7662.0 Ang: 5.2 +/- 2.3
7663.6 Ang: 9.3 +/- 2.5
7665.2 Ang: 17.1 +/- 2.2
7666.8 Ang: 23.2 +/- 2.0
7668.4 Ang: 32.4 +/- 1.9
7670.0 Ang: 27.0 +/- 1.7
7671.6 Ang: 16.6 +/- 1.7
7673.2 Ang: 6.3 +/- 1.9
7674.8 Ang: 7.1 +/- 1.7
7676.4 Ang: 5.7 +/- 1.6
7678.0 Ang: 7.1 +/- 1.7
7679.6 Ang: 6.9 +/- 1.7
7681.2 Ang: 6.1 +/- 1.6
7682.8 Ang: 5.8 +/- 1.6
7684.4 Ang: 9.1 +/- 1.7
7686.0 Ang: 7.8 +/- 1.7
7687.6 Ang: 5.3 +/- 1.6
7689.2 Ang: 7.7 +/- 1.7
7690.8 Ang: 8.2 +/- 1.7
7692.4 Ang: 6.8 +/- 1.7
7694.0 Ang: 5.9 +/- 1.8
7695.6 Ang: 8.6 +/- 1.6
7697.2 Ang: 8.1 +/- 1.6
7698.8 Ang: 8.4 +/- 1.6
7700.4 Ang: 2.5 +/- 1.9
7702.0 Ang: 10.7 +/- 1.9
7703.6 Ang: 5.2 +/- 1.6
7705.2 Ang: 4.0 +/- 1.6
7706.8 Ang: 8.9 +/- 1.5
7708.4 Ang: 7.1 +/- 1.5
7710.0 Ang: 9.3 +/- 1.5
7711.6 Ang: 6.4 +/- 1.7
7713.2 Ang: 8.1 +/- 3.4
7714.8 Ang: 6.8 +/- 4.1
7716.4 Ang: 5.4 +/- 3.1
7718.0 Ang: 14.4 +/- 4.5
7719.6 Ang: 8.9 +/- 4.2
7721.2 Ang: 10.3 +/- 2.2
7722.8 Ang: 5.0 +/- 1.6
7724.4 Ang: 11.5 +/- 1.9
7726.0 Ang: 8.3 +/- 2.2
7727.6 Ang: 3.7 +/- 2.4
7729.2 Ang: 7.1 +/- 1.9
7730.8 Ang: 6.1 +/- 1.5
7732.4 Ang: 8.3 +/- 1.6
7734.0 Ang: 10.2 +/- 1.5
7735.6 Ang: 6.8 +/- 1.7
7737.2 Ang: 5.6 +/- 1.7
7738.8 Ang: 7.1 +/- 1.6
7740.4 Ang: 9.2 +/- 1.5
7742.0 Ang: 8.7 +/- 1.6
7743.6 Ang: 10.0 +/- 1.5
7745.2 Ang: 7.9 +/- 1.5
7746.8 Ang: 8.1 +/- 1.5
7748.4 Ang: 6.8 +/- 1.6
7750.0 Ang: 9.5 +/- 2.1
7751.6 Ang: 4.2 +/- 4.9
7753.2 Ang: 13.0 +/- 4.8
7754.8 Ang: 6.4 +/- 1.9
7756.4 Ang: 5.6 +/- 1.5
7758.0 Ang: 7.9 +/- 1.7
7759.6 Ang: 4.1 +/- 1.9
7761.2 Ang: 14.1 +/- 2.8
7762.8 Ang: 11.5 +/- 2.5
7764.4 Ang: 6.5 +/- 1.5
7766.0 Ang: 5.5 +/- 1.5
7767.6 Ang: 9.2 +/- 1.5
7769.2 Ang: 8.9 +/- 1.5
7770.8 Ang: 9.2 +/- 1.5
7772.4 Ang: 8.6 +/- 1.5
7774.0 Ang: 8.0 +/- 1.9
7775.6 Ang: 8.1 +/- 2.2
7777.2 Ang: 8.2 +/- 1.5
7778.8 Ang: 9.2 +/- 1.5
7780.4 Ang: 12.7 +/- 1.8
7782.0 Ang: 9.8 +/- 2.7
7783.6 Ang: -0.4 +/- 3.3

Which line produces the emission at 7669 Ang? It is [N II] 6583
